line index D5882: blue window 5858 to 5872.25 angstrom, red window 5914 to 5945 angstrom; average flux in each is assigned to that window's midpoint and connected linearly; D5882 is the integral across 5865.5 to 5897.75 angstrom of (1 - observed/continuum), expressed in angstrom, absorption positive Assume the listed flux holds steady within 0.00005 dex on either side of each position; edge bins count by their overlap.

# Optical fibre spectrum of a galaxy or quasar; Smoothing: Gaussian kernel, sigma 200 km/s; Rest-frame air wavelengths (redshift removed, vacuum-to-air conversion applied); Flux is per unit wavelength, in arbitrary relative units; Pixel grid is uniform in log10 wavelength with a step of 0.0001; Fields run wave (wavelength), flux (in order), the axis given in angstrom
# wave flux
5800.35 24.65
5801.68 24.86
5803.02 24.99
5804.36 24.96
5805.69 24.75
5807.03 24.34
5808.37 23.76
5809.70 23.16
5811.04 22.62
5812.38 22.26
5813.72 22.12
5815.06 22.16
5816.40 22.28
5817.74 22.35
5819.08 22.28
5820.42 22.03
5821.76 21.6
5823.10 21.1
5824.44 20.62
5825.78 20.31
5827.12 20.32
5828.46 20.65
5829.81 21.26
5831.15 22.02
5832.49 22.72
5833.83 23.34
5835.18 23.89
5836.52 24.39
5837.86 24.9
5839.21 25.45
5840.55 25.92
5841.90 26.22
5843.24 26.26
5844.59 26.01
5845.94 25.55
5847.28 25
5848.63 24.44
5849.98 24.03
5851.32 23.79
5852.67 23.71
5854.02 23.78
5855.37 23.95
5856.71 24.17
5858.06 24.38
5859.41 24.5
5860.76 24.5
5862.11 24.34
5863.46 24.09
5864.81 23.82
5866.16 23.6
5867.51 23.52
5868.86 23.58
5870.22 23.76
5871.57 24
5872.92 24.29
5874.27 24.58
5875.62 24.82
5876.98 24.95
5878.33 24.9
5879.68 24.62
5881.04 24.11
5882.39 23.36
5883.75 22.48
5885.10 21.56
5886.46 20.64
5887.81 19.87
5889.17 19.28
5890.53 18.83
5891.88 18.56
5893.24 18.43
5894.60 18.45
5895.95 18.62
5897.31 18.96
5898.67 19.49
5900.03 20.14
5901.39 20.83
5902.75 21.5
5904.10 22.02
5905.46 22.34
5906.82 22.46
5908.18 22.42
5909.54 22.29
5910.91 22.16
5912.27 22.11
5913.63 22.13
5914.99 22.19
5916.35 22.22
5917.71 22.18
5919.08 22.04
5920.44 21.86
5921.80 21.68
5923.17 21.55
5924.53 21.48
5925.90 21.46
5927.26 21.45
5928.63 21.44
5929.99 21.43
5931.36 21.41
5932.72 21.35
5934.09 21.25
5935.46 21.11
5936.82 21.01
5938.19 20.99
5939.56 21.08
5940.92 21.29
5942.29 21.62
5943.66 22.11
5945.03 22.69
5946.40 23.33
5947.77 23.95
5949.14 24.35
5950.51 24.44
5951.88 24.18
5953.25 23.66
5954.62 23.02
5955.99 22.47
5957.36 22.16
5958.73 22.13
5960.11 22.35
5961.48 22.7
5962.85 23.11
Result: 1.80 angstrom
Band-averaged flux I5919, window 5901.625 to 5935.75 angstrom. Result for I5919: 21.8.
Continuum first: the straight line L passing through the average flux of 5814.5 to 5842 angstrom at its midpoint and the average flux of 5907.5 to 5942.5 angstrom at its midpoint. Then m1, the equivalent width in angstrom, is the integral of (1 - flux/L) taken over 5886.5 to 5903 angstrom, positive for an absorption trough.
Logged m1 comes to 1.9 angstrom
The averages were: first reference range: 22.6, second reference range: 21.7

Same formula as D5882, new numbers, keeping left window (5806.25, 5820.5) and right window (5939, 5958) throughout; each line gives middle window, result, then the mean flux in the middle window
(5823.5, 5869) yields -2.1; 23.8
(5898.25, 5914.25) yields 0.8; 21.7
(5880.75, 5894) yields 1.3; 20.6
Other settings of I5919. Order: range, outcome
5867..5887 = 23.7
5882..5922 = 21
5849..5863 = 24.1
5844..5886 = 24.1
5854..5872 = 24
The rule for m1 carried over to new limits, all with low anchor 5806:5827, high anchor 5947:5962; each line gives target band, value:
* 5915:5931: 0.9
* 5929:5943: 1.1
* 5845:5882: -2.8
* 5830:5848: -1.8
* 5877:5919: 2.6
